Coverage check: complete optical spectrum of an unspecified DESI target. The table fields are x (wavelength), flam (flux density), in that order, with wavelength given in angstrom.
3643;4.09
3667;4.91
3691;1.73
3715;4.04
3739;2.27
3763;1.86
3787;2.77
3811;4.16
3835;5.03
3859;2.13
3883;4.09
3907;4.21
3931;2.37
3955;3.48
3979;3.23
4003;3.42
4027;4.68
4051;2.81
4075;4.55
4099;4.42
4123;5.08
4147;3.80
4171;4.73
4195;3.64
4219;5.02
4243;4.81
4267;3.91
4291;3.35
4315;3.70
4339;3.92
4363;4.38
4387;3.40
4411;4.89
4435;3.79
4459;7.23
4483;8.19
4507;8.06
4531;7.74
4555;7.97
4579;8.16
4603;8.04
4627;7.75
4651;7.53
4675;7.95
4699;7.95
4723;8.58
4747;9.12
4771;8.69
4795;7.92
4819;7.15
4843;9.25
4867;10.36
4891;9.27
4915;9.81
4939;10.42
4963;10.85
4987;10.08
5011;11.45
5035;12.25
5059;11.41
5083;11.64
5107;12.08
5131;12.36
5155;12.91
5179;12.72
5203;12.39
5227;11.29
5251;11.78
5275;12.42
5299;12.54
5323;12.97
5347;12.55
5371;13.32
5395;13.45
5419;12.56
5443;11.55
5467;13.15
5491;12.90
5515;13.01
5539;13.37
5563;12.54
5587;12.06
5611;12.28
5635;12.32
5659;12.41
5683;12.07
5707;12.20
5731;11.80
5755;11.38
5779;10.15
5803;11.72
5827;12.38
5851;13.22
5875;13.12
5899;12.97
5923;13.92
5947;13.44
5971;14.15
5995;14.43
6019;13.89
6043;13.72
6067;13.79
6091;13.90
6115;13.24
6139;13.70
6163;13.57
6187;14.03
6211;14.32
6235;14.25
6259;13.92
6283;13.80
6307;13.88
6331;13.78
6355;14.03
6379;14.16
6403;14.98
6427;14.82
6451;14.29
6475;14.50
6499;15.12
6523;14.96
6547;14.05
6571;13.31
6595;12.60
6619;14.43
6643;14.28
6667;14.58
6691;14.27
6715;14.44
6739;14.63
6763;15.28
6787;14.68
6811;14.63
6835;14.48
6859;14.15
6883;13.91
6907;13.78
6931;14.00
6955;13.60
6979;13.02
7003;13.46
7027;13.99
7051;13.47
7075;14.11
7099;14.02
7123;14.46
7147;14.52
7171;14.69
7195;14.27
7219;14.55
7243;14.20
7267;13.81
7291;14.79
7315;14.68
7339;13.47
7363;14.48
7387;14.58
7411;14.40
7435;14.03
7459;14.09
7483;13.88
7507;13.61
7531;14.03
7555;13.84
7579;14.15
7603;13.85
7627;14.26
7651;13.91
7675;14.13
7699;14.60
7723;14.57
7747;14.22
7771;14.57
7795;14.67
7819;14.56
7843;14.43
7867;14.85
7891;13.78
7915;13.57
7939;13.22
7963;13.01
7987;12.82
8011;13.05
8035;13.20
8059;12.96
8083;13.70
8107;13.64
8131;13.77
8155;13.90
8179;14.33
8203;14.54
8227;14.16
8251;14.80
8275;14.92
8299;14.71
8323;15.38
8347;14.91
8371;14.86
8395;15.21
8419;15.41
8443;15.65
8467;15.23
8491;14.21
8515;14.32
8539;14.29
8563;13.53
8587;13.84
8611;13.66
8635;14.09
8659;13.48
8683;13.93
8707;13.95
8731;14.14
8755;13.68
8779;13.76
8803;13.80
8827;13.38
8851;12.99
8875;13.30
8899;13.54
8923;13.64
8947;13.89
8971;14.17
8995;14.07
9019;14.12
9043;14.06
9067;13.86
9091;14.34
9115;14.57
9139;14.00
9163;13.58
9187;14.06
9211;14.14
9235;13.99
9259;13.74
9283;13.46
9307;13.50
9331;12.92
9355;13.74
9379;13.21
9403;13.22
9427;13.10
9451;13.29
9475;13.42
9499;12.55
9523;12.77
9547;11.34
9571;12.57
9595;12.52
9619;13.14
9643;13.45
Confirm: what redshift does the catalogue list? 0.12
